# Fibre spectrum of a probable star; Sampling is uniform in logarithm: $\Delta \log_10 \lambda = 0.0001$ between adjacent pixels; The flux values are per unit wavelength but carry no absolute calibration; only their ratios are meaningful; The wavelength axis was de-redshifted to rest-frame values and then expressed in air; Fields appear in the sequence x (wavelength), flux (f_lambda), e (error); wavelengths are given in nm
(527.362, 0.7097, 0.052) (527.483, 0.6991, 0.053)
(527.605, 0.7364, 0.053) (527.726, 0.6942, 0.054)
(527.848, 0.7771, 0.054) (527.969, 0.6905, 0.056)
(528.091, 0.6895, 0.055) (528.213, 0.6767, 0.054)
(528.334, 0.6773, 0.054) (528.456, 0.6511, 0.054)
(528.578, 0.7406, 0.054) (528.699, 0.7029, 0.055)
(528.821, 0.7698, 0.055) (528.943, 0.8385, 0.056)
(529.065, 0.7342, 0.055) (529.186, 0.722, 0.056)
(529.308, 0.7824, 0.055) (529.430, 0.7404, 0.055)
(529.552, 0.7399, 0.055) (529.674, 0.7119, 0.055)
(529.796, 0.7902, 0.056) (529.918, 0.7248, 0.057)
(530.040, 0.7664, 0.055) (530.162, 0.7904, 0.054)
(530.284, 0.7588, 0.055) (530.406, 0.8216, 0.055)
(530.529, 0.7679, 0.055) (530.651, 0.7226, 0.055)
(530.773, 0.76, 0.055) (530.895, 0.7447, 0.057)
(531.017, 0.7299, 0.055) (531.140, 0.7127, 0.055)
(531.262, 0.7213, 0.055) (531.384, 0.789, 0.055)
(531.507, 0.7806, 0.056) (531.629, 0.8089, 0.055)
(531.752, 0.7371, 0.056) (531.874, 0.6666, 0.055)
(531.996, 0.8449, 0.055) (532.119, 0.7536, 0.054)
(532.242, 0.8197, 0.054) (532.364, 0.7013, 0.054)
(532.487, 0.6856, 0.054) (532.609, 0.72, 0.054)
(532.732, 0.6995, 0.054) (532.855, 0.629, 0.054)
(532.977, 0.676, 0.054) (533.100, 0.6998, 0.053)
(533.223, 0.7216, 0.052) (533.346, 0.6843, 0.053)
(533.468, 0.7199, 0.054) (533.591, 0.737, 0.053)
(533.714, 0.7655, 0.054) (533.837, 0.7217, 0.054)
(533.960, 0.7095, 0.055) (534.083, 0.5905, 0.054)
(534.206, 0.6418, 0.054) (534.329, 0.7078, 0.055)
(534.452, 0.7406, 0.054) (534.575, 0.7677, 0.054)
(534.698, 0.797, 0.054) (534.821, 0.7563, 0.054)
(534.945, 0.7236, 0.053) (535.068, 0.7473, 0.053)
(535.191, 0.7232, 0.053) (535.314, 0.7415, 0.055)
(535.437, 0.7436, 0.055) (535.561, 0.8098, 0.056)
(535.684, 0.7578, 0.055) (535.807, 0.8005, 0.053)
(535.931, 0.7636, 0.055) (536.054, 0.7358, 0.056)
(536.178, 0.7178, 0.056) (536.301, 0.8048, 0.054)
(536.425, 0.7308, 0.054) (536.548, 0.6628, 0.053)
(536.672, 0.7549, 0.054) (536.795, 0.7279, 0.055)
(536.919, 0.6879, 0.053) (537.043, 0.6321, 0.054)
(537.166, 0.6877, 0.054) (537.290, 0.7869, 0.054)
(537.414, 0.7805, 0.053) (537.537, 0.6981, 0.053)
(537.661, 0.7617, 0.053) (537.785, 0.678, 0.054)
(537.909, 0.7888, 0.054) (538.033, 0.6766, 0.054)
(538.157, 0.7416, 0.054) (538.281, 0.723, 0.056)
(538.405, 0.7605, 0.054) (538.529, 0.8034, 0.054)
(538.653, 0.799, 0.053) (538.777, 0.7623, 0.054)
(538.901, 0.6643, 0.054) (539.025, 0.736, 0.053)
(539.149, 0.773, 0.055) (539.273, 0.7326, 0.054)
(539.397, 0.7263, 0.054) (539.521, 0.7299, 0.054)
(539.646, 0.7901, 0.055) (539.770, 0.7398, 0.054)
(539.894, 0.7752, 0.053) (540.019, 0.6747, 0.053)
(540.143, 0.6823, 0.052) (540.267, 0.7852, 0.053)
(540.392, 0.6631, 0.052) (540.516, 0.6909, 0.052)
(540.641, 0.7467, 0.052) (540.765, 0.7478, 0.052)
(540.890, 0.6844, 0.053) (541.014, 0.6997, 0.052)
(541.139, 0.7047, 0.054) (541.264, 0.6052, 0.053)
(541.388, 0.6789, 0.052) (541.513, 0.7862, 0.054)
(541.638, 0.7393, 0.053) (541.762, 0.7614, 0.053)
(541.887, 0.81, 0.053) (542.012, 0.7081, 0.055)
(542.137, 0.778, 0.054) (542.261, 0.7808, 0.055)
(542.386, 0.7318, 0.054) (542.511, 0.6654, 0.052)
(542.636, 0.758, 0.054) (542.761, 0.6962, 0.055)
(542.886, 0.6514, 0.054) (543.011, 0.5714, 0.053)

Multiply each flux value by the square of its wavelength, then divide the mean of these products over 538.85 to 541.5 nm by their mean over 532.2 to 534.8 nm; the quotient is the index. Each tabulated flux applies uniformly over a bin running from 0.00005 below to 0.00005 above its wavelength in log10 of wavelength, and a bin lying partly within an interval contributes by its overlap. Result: 1.0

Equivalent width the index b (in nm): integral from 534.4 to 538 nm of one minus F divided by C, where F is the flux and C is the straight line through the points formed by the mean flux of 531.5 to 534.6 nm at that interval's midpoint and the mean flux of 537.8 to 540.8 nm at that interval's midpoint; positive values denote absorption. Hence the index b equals -0.07 nm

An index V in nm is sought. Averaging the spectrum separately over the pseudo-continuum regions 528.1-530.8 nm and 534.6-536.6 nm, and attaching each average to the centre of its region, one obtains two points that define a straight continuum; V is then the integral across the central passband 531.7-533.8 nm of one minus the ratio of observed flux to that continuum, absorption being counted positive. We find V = 0.075 nm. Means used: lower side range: 0.744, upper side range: 0.752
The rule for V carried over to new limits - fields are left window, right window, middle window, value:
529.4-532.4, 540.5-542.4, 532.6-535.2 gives 0.13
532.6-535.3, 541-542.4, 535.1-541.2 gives -0.09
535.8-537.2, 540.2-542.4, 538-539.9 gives -0.05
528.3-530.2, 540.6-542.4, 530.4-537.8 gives 0.06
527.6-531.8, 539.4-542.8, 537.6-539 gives -0.02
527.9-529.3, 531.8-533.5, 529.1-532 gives -0.14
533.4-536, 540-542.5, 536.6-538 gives 0.01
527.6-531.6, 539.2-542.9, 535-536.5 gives -0.05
